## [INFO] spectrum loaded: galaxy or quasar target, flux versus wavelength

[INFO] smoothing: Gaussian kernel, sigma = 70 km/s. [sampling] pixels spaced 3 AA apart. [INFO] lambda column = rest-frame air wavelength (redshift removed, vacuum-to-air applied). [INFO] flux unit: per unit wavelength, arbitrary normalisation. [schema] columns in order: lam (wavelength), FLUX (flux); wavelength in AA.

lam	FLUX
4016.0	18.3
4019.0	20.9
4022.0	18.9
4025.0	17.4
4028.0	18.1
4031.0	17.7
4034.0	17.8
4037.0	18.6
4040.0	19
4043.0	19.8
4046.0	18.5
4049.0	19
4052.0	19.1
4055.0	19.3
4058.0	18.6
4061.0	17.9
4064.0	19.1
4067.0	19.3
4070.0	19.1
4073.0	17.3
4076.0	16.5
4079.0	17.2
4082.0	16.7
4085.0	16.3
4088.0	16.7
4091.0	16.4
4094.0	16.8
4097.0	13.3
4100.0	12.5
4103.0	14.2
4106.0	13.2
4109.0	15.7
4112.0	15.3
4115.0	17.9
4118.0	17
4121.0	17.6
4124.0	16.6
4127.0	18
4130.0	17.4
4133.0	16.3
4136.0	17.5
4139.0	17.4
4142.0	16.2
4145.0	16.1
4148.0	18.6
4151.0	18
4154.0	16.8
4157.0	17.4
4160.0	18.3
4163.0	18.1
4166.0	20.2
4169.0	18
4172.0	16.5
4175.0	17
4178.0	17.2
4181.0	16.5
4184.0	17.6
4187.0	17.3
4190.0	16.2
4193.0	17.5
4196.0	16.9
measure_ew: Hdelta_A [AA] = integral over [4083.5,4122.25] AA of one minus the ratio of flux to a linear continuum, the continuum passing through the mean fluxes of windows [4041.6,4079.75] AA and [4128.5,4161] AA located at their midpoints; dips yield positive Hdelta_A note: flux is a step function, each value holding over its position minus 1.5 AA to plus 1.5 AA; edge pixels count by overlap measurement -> 5.0 AA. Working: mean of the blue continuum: 18.5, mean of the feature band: 15.6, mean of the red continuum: 17.3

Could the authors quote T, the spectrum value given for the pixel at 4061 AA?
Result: 17.9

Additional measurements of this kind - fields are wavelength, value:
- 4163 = 18.1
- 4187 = 17.3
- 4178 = 17.2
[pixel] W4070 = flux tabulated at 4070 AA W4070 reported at 19.1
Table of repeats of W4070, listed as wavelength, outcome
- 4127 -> 18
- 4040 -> 19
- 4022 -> 18.9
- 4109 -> 15.7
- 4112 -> 15.3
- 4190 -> 16.2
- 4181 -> 16.5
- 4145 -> 16.1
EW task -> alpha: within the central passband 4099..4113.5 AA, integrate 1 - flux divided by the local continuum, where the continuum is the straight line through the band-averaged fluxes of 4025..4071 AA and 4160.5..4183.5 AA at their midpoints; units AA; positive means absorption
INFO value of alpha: 3.2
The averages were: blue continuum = 18.7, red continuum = 17.7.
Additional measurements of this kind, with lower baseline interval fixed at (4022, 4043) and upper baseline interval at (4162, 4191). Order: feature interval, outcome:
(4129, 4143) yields 0.57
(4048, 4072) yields -1.01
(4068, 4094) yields 1.37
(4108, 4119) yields 0.83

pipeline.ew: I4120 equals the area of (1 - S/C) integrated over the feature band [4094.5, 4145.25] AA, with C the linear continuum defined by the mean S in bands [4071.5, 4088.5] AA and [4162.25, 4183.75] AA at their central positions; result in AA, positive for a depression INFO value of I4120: 3.3 AA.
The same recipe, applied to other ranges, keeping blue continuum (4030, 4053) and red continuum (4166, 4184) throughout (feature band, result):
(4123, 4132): 0.26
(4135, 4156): 0.50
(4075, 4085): 0.86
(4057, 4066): -0.04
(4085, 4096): 1.07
